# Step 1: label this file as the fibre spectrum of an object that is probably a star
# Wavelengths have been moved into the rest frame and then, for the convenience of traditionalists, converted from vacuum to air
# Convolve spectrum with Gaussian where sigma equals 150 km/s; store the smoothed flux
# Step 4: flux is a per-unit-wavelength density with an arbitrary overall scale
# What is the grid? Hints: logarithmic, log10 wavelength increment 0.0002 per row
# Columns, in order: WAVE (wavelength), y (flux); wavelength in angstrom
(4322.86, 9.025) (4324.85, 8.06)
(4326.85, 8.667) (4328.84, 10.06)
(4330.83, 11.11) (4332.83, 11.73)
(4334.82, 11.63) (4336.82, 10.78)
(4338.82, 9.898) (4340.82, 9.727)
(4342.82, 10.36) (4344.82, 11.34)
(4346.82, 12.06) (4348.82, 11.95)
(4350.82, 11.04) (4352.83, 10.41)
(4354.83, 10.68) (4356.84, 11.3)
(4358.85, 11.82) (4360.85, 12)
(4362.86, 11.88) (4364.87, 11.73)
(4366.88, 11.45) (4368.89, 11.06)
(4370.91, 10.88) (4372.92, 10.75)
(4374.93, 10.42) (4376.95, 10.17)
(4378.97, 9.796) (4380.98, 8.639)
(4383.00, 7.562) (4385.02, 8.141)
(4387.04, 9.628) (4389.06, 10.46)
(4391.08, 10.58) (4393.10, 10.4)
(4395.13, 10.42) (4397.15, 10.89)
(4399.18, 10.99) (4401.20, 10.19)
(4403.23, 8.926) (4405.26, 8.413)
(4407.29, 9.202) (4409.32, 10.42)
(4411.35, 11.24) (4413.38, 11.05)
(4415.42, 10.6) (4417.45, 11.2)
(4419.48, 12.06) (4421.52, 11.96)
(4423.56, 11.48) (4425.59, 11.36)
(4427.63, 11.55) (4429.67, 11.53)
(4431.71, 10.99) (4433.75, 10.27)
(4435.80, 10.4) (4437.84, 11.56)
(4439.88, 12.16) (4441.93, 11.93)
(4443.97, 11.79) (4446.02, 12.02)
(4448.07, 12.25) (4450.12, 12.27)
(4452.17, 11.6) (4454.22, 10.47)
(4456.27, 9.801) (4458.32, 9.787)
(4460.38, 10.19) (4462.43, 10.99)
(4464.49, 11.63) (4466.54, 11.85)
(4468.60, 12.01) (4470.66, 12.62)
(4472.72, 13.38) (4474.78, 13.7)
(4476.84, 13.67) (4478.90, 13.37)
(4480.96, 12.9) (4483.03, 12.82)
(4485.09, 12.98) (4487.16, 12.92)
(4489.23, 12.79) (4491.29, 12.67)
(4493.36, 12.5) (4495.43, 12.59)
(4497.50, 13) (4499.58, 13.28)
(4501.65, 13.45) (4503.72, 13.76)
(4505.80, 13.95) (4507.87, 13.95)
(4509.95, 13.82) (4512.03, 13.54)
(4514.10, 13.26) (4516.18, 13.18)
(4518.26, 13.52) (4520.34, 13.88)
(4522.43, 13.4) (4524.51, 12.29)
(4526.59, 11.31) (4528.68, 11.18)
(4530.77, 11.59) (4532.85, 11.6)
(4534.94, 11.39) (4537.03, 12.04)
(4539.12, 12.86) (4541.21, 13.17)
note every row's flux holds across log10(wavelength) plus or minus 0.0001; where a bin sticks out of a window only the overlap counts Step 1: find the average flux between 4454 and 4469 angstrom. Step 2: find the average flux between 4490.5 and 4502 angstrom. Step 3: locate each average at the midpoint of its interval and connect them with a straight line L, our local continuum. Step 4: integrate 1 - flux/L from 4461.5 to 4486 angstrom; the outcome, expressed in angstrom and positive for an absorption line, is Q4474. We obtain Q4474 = -2.4 angstrom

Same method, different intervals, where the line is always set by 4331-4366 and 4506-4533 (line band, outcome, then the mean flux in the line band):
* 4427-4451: 1.06 angstrom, 11.6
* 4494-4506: -0.54 angstrom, 13.3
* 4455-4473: 1.57 angstrom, 11.3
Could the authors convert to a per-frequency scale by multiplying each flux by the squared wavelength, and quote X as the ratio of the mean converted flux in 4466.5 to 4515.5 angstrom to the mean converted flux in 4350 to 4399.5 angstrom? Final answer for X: 1.32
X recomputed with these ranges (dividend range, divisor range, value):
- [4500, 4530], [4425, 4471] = 1.20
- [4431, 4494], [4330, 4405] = 1.18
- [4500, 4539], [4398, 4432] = 1.25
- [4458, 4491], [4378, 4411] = 1.33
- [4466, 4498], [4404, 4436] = 1.22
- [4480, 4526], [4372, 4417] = 1.39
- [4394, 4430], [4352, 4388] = 1.05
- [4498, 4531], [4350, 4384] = 1.31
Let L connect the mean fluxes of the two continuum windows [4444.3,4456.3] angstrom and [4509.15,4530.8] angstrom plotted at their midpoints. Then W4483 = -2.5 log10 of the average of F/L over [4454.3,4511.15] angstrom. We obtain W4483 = -0.04 mag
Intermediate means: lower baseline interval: 11.6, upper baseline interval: 12.9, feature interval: 12.6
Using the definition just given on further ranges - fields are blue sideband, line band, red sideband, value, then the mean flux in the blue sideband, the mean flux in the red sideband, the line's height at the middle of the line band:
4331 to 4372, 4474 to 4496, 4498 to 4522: 0.02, 11.2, 13.6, 13.2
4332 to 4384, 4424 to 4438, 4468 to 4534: 0.08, 10.8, 13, 11.9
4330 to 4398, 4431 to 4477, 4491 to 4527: 0.06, 10.7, 13.2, 12.3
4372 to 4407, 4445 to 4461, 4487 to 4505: 0.06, 9.77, 13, 11.7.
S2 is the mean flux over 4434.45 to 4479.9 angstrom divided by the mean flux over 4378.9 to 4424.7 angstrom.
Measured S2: 1.16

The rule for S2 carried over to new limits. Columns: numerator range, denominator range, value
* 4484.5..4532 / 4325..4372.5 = 1.18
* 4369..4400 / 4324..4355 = 0.94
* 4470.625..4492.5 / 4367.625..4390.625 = 1.33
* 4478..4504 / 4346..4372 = 1.14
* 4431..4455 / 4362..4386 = 1.13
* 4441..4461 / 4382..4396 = 1.17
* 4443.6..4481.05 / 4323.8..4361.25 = 1.11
